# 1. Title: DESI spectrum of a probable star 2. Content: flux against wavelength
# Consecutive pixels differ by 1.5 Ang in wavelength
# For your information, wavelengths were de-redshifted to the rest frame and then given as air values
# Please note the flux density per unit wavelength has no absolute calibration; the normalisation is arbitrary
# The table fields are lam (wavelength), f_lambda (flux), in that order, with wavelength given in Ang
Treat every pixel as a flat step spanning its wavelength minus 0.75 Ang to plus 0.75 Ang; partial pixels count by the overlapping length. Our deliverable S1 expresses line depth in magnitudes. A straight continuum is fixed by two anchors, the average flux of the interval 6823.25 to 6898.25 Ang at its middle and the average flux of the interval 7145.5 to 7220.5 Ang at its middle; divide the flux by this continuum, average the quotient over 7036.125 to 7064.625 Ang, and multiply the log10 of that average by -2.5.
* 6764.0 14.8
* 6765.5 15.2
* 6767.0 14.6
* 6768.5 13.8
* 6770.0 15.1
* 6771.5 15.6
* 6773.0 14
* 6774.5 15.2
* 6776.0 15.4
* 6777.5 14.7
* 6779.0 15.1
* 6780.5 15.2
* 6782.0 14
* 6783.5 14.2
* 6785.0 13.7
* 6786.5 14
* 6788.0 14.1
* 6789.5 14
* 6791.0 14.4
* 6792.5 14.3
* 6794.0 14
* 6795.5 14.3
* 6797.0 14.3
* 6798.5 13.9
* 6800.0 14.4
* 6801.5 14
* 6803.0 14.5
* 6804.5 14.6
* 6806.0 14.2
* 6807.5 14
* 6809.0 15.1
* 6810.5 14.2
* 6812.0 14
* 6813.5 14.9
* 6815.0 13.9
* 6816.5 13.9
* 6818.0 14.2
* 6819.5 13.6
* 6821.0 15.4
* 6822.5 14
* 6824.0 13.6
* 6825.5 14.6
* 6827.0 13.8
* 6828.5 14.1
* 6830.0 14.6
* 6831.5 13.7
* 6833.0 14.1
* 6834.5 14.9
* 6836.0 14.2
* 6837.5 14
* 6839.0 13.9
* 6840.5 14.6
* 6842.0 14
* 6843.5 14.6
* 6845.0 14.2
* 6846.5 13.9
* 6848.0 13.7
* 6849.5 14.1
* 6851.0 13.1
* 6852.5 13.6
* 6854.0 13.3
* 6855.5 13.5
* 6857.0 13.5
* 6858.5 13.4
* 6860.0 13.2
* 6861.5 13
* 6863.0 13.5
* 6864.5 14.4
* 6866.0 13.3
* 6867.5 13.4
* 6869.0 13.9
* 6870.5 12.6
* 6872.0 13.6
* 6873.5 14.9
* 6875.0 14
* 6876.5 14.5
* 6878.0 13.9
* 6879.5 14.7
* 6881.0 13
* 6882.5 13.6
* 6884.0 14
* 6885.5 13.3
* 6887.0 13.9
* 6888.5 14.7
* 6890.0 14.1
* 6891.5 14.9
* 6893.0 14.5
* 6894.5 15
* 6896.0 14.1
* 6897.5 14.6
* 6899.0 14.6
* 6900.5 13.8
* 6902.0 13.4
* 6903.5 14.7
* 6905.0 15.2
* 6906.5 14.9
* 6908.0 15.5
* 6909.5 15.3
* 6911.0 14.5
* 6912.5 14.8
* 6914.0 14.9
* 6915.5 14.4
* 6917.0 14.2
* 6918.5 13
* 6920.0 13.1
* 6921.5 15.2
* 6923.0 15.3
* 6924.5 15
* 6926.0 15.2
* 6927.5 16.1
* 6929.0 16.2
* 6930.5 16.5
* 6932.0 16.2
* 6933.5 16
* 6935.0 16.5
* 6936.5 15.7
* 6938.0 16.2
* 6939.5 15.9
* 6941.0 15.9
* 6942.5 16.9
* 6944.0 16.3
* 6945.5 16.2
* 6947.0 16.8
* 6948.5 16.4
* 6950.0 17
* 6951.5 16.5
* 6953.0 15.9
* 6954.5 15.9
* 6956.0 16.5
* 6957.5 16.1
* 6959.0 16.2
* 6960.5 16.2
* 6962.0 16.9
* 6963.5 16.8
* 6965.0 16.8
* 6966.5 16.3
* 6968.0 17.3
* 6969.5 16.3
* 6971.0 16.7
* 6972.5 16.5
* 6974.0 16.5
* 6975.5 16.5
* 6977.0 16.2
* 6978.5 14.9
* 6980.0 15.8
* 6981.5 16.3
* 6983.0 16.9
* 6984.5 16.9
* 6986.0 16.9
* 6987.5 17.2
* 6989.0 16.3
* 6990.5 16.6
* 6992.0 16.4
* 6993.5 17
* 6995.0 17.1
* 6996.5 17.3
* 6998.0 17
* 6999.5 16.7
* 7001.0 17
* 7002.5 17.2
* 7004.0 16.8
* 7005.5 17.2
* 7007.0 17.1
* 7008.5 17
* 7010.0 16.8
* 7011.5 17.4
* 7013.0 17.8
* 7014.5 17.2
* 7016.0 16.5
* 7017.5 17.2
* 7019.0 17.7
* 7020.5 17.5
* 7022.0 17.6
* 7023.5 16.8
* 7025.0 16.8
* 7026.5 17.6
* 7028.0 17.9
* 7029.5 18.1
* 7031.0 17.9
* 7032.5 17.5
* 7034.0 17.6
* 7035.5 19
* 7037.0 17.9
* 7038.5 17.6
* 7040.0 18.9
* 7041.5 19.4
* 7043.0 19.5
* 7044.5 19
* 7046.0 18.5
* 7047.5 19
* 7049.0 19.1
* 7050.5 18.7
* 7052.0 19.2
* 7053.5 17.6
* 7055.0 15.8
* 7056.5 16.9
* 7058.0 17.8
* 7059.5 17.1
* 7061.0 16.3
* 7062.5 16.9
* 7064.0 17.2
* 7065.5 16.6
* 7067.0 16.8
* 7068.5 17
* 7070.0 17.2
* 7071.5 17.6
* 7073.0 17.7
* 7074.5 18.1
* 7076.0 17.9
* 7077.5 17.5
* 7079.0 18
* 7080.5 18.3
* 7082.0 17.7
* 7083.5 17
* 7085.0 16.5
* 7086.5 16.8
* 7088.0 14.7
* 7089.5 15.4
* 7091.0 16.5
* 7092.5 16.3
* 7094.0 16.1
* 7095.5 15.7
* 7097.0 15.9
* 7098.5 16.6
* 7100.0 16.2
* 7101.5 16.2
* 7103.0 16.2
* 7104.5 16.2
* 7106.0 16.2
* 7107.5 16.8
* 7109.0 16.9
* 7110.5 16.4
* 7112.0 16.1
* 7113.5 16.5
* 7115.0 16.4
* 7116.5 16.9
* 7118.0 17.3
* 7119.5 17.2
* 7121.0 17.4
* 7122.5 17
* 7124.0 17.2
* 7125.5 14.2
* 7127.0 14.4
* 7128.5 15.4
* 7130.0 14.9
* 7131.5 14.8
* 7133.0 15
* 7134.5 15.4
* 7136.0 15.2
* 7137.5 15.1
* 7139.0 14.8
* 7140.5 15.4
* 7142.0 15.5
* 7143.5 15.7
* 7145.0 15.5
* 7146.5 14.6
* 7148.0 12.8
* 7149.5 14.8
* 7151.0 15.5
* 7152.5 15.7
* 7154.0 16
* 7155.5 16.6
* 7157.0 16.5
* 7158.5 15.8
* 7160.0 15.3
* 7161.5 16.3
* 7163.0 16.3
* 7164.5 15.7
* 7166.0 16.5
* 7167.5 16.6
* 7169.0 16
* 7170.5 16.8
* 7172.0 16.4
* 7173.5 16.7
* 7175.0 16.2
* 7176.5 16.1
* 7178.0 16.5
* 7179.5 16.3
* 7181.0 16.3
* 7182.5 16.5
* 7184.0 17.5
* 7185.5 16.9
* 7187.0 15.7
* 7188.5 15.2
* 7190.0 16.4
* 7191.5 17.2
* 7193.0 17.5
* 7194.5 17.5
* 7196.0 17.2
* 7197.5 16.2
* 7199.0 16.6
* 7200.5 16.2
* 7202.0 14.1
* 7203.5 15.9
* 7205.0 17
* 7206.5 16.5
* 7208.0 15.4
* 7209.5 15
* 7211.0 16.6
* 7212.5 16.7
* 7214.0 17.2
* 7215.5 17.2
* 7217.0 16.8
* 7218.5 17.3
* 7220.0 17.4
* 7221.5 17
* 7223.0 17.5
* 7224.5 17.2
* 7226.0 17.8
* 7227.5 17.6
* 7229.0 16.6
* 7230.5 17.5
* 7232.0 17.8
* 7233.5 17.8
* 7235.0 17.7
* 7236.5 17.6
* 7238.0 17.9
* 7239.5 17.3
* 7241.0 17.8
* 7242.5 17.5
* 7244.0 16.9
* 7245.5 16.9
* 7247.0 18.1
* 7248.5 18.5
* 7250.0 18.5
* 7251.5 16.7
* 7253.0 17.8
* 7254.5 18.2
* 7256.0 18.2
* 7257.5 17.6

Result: -0.18 mag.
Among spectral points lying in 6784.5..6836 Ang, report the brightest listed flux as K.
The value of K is 15.4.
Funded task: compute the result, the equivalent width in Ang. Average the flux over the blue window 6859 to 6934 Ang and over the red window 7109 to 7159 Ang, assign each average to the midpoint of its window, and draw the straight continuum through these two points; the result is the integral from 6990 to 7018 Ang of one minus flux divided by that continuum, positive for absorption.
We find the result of -3.77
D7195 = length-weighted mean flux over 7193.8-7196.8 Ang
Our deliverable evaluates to 17.3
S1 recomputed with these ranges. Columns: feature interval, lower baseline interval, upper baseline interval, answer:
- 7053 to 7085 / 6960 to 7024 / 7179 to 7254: -0.025 mag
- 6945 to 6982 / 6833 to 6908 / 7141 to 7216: -0.121 mag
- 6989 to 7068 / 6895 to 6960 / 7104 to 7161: -0.125 mag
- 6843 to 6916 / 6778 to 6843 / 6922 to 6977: 0.088 mag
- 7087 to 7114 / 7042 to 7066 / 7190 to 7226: 0.086 mag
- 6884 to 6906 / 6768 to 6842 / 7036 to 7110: 0.071 mag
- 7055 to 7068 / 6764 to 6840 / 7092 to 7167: -0.089 mag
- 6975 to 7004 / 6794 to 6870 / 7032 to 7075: 0.006 mag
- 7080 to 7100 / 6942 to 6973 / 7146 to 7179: -0.018 mag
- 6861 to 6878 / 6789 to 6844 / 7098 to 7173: 0.058 mag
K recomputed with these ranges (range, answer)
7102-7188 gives 17.5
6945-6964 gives 17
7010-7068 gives 19.5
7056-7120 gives 18.3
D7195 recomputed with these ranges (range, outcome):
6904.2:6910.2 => 15.2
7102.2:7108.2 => 16.3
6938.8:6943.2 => 16.2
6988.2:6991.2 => 16.5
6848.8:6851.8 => 13.6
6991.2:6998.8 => 17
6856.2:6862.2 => 13.3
